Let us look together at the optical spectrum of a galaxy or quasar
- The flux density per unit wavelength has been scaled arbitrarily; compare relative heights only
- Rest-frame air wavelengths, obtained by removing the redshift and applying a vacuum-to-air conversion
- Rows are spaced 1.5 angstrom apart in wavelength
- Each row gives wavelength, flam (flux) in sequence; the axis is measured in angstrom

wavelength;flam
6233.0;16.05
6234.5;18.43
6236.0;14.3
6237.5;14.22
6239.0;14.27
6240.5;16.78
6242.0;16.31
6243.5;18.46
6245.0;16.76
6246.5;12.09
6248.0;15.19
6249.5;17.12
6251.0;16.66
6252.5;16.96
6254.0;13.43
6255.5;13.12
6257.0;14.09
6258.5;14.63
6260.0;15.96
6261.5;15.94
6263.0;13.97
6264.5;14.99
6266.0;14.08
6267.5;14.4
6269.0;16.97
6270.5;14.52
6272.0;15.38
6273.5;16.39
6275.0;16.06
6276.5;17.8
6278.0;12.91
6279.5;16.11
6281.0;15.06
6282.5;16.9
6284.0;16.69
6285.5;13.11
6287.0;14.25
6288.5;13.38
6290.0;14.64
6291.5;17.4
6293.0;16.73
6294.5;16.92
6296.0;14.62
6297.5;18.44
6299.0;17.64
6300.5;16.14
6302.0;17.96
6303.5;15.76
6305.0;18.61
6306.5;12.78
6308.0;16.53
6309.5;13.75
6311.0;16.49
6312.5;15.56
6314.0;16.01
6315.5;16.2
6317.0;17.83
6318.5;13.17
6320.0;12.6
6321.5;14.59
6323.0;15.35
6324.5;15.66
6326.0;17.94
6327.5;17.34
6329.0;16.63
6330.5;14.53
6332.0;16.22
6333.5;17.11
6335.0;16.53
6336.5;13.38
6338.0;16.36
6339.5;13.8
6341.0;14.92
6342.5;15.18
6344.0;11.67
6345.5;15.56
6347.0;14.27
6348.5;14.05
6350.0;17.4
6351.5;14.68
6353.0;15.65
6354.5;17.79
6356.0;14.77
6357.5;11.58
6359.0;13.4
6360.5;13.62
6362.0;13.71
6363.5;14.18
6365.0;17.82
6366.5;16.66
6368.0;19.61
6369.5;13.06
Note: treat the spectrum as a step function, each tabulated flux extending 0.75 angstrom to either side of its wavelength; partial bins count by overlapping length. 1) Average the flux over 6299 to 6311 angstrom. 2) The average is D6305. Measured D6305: 16.1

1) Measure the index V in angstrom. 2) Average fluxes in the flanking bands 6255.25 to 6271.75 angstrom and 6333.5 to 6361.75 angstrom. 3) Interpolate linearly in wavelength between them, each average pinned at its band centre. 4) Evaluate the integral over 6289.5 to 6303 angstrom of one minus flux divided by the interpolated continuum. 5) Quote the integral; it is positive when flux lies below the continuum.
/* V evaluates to -1.8 angstrom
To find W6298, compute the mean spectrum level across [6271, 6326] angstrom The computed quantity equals 15.7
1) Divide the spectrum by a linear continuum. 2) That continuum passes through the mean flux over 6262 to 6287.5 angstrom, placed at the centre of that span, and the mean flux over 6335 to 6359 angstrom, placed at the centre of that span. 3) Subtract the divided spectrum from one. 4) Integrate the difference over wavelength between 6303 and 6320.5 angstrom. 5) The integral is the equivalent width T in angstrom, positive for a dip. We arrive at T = -0.5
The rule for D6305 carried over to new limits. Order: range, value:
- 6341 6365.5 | 14.7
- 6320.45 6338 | 15.9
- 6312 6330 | 15.7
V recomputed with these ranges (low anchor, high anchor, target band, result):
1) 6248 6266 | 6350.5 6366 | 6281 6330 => -2.87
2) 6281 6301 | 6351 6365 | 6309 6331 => -0.44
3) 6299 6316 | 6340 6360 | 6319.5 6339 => -0.50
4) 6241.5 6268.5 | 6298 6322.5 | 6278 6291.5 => 0.42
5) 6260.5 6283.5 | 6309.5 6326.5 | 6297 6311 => -0.82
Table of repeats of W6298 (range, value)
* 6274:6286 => 15.6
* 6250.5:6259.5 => 14.8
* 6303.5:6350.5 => 15.4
